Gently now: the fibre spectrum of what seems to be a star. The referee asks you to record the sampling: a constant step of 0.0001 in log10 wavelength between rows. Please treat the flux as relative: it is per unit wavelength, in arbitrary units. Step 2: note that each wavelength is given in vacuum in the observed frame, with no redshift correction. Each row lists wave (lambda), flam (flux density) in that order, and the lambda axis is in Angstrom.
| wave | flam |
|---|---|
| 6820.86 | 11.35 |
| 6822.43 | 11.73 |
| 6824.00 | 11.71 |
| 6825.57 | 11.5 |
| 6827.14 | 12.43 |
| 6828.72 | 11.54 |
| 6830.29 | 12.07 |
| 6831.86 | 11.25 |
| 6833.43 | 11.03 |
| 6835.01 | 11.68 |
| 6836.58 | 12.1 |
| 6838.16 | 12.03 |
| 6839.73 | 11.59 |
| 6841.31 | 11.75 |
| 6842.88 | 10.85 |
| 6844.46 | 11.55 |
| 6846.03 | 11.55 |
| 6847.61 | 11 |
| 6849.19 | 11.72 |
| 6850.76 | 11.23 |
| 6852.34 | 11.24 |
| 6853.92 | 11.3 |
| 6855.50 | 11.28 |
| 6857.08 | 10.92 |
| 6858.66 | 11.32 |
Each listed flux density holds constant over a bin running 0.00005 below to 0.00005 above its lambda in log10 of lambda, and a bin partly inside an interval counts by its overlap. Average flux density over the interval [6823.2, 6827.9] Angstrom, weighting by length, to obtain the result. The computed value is 11.9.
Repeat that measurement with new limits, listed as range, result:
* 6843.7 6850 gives 11.5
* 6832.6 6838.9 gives 11.7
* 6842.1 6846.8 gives 11.3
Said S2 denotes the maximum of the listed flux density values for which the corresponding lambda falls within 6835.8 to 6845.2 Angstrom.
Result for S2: 12.1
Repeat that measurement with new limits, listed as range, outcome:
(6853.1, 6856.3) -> 11.3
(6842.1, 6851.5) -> 11.72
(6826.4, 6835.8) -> 12.43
